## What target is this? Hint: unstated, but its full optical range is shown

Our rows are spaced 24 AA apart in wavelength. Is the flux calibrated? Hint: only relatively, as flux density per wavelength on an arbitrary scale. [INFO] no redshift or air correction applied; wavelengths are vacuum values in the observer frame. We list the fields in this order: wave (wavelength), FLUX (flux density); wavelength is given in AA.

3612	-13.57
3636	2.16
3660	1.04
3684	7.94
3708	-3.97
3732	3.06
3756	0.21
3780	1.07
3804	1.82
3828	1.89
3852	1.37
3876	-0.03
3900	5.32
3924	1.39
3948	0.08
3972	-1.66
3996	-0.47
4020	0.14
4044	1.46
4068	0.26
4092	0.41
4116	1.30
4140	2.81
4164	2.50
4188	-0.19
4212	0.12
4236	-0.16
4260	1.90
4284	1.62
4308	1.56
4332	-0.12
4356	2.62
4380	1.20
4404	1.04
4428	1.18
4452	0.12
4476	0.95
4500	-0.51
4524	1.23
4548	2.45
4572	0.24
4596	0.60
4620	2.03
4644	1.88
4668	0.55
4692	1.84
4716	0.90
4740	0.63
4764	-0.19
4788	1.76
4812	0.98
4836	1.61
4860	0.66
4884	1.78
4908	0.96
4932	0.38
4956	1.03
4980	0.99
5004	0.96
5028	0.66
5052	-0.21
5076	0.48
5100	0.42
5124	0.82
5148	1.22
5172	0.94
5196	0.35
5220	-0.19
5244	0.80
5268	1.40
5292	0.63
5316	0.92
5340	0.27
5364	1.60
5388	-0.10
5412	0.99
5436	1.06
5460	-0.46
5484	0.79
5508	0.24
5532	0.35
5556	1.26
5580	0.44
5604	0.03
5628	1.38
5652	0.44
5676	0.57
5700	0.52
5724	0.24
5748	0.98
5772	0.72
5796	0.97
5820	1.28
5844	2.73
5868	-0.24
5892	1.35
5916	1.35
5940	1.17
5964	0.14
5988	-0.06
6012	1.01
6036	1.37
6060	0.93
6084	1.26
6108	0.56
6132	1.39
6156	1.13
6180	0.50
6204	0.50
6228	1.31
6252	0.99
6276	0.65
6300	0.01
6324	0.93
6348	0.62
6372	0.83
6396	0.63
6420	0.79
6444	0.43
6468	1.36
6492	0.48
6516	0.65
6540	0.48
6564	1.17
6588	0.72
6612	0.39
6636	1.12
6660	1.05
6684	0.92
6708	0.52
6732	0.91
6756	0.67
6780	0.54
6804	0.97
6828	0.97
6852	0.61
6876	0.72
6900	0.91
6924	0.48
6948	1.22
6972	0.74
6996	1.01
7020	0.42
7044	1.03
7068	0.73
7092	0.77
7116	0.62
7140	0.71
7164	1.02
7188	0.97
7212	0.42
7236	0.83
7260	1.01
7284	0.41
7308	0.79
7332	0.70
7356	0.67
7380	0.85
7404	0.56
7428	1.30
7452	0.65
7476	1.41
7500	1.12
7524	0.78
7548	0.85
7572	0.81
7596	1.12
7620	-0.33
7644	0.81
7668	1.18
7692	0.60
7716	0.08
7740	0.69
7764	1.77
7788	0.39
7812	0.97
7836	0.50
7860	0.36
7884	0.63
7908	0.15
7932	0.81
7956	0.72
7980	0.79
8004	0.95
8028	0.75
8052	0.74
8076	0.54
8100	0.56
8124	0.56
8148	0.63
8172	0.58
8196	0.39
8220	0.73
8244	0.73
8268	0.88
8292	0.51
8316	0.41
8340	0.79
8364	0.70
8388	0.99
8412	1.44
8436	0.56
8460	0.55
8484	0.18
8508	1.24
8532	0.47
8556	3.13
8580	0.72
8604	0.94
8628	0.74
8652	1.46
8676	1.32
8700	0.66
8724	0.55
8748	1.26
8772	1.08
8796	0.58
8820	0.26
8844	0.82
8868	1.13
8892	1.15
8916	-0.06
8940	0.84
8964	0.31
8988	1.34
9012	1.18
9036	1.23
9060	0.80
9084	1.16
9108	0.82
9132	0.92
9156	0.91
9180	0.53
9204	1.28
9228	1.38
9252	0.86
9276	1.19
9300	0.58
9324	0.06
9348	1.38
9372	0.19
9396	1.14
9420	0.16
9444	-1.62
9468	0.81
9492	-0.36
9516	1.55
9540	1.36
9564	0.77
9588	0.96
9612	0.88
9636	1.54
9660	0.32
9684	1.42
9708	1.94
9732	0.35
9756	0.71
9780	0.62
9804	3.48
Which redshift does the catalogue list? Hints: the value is 1.30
